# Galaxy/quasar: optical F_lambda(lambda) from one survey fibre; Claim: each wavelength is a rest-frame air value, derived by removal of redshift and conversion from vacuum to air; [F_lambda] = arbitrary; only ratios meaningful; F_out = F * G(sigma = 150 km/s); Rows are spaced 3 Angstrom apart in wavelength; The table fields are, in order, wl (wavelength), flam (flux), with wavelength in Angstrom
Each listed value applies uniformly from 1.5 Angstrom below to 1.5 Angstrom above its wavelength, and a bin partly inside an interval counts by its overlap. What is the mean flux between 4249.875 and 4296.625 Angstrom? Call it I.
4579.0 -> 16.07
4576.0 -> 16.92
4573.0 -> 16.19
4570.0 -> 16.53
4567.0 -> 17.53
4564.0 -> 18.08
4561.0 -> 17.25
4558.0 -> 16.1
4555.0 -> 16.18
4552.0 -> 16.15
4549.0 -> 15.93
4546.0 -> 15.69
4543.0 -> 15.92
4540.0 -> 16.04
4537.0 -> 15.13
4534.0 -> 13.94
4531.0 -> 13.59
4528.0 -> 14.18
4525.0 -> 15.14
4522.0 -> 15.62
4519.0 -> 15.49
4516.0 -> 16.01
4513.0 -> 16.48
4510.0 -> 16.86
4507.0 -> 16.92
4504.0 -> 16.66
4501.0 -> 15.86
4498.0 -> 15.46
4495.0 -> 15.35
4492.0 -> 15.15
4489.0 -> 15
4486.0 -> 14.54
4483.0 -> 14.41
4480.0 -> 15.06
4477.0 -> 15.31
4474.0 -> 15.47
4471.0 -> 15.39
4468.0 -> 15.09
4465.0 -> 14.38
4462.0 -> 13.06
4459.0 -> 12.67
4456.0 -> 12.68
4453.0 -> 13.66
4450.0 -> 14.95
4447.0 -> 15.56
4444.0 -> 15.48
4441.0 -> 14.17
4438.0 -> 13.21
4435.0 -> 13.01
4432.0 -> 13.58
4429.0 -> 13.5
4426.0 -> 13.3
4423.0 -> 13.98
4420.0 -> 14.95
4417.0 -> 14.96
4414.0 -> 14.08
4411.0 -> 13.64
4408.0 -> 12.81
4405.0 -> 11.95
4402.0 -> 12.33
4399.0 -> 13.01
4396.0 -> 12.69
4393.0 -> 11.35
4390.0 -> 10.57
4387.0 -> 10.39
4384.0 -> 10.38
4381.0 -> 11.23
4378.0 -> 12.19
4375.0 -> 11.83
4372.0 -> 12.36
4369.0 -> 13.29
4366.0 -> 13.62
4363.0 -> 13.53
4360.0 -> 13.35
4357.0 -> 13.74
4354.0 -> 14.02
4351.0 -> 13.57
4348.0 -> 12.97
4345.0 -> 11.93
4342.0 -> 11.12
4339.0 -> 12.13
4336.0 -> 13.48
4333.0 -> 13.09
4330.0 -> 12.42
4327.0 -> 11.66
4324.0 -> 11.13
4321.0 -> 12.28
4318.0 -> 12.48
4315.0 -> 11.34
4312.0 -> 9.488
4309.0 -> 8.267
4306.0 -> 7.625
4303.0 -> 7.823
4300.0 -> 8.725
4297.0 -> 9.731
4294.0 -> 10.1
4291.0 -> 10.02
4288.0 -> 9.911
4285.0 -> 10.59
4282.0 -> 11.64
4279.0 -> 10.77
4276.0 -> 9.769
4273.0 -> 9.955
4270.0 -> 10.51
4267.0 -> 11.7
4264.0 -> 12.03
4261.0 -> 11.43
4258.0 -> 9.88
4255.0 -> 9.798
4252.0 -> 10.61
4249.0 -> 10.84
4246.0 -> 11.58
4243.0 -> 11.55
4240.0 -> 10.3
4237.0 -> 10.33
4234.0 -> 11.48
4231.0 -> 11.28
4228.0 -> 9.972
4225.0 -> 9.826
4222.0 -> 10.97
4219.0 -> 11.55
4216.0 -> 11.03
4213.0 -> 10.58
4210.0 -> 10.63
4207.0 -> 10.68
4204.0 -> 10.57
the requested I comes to 10.6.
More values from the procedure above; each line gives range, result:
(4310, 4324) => 11.3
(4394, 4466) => 13.6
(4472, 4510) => 15.5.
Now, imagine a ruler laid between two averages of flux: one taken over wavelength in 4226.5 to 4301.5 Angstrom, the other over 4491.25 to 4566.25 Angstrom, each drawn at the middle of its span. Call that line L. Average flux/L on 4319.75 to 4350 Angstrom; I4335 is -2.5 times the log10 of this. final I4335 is -0.023 mag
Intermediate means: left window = 10.6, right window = 15.8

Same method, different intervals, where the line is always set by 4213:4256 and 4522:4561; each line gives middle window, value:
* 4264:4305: 0.14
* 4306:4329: 0.12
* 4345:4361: -0.07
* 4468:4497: -0.04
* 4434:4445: 0.00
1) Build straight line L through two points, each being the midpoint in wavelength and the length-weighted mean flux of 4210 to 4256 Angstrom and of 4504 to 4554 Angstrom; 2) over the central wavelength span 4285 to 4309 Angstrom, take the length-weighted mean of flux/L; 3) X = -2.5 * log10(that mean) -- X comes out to 0.275 mag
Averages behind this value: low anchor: 10.8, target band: 9.17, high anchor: 15.6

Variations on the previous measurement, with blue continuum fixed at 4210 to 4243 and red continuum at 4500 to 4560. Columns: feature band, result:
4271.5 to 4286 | 0.105 mag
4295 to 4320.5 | 0.256 mag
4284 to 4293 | 0.161 mag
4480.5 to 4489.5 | 0.023 mag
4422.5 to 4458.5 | 0.028 mag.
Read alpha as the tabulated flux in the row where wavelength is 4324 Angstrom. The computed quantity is 11.13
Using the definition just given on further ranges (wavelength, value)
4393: 11.35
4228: 9.972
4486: 14.54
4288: 9.911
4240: 10.3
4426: 13.3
